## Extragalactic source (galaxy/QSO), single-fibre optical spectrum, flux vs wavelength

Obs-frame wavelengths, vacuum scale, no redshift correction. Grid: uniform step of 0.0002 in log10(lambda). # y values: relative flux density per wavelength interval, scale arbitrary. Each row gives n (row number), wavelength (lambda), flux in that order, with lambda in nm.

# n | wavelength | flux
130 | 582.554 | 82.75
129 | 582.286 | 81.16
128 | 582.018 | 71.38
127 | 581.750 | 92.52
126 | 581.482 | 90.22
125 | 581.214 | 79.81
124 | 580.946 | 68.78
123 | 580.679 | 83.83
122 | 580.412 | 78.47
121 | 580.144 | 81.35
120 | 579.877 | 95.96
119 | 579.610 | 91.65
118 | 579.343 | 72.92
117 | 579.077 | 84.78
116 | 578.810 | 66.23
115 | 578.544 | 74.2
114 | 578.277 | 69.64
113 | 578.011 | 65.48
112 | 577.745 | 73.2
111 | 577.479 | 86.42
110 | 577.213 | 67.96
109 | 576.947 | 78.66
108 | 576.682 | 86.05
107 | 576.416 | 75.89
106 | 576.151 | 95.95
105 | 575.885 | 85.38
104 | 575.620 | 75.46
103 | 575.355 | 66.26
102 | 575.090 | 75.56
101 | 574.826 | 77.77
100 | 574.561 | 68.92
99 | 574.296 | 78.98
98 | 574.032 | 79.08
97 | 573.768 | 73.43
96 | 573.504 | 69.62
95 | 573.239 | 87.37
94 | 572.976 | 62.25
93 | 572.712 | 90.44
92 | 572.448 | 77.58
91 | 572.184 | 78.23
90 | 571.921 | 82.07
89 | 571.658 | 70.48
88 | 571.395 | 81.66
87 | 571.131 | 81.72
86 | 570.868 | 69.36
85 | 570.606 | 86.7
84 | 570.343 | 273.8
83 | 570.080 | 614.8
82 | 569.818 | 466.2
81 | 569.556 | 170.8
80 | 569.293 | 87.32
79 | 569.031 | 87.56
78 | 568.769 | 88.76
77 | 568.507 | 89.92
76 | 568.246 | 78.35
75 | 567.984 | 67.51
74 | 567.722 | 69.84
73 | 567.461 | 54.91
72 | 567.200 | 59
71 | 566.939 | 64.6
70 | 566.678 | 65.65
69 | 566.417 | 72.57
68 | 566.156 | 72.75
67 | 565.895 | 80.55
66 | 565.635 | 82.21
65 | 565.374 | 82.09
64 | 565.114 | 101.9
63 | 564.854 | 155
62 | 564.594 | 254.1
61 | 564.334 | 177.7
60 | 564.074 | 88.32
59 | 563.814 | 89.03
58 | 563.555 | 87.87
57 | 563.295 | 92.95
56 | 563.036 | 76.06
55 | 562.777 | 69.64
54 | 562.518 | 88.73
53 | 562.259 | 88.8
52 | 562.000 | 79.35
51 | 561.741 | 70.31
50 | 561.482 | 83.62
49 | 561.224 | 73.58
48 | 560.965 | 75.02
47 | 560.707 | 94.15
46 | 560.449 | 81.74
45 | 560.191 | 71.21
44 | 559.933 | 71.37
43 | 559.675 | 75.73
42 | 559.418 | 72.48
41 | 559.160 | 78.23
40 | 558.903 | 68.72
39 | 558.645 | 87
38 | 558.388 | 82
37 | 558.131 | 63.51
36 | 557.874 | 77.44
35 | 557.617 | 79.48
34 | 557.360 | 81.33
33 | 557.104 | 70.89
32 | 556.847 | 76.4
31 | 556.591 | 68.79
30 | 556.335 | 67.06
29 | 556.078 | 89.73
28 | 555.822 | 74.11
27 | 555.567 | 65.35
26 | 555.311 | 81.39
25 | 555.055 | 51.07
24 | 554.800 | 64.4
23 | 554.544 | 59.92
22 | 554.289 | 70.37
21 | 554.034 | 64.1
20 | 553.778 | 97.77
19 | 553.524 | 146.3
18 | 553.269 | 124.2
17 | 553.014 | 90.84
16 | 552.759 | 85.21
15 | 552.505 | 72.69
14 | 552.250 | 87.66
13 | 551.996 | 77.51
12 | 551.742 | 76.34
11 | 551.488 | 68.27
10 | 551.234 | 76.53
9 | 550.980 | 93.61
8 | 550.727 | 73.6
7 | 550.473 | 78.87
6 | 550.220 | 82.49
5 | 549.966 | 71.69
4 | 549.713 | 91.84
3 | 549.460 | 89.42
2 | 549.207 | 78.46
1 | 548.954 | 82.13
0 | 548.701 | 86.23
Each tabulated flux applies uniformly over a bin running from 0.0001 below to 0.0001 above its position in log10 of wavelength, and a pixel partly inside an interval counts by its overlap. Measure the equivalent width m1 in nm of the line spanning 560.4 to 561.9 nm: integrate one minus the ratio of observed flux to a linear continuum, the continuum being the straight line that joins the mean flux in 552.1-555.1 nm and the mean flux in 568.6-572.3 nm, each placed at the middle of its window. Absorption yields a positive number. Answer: 0.52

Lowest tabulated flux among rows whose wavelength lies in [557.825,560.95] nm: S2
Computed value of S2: 63.51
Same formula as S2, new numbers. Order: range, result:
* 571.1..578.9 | 62.25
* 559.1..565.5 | 69.64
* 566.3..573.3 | 54.91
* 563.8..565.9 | 80.55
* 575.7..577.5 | 67.96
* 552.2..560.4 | 51.07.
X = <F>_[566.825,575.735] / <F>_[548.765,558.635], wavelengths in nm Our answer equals 1.4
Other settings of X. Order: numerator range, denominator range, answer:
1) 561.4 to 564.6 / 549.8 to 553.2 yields 1.22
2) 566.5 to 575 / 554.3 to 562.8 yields 1.51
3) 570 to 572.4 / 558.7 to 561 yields 1.91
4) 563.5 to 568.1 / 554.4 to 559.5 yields 1.32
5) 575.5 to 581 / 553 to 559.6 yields 1.01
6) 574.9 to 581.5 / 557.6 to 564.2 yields 0.99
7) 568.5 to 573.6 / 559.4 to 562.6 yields 1.80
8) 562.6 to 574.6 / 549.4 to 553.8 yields 1.28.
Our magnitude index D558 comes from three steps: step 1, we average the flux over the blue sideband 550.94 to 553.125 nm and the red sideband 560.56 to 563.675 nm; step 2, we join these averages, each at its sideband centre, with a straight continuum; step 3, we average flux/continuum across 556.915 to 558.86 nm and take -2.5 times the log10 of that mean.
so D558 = 0.06 mag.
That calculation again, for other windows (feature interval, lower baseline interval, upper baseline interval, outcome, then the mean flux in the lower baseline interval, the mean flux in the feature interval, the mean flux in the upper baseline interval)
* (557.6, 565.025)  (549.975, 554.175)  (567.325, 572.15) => 0.27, 86.8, 91.8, 144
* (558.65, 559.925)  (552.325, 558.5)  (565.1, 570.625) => 0.28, 79.4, 74.8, 134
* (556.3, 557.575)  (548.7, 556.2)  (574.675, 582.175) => 0.10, 81.6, 73.8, 79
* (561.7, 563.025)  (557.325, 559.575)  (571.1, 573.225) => -0.04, 76.5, 79.7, 78.4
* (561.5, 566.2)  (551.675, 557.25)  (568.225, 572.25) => 0.25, 80.1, 102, 160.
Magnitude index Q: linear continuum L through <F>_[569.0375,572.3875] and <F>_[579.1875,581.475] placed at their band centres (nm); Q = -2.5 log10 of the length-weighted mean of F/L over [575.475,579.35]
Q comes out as 0.38 mag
